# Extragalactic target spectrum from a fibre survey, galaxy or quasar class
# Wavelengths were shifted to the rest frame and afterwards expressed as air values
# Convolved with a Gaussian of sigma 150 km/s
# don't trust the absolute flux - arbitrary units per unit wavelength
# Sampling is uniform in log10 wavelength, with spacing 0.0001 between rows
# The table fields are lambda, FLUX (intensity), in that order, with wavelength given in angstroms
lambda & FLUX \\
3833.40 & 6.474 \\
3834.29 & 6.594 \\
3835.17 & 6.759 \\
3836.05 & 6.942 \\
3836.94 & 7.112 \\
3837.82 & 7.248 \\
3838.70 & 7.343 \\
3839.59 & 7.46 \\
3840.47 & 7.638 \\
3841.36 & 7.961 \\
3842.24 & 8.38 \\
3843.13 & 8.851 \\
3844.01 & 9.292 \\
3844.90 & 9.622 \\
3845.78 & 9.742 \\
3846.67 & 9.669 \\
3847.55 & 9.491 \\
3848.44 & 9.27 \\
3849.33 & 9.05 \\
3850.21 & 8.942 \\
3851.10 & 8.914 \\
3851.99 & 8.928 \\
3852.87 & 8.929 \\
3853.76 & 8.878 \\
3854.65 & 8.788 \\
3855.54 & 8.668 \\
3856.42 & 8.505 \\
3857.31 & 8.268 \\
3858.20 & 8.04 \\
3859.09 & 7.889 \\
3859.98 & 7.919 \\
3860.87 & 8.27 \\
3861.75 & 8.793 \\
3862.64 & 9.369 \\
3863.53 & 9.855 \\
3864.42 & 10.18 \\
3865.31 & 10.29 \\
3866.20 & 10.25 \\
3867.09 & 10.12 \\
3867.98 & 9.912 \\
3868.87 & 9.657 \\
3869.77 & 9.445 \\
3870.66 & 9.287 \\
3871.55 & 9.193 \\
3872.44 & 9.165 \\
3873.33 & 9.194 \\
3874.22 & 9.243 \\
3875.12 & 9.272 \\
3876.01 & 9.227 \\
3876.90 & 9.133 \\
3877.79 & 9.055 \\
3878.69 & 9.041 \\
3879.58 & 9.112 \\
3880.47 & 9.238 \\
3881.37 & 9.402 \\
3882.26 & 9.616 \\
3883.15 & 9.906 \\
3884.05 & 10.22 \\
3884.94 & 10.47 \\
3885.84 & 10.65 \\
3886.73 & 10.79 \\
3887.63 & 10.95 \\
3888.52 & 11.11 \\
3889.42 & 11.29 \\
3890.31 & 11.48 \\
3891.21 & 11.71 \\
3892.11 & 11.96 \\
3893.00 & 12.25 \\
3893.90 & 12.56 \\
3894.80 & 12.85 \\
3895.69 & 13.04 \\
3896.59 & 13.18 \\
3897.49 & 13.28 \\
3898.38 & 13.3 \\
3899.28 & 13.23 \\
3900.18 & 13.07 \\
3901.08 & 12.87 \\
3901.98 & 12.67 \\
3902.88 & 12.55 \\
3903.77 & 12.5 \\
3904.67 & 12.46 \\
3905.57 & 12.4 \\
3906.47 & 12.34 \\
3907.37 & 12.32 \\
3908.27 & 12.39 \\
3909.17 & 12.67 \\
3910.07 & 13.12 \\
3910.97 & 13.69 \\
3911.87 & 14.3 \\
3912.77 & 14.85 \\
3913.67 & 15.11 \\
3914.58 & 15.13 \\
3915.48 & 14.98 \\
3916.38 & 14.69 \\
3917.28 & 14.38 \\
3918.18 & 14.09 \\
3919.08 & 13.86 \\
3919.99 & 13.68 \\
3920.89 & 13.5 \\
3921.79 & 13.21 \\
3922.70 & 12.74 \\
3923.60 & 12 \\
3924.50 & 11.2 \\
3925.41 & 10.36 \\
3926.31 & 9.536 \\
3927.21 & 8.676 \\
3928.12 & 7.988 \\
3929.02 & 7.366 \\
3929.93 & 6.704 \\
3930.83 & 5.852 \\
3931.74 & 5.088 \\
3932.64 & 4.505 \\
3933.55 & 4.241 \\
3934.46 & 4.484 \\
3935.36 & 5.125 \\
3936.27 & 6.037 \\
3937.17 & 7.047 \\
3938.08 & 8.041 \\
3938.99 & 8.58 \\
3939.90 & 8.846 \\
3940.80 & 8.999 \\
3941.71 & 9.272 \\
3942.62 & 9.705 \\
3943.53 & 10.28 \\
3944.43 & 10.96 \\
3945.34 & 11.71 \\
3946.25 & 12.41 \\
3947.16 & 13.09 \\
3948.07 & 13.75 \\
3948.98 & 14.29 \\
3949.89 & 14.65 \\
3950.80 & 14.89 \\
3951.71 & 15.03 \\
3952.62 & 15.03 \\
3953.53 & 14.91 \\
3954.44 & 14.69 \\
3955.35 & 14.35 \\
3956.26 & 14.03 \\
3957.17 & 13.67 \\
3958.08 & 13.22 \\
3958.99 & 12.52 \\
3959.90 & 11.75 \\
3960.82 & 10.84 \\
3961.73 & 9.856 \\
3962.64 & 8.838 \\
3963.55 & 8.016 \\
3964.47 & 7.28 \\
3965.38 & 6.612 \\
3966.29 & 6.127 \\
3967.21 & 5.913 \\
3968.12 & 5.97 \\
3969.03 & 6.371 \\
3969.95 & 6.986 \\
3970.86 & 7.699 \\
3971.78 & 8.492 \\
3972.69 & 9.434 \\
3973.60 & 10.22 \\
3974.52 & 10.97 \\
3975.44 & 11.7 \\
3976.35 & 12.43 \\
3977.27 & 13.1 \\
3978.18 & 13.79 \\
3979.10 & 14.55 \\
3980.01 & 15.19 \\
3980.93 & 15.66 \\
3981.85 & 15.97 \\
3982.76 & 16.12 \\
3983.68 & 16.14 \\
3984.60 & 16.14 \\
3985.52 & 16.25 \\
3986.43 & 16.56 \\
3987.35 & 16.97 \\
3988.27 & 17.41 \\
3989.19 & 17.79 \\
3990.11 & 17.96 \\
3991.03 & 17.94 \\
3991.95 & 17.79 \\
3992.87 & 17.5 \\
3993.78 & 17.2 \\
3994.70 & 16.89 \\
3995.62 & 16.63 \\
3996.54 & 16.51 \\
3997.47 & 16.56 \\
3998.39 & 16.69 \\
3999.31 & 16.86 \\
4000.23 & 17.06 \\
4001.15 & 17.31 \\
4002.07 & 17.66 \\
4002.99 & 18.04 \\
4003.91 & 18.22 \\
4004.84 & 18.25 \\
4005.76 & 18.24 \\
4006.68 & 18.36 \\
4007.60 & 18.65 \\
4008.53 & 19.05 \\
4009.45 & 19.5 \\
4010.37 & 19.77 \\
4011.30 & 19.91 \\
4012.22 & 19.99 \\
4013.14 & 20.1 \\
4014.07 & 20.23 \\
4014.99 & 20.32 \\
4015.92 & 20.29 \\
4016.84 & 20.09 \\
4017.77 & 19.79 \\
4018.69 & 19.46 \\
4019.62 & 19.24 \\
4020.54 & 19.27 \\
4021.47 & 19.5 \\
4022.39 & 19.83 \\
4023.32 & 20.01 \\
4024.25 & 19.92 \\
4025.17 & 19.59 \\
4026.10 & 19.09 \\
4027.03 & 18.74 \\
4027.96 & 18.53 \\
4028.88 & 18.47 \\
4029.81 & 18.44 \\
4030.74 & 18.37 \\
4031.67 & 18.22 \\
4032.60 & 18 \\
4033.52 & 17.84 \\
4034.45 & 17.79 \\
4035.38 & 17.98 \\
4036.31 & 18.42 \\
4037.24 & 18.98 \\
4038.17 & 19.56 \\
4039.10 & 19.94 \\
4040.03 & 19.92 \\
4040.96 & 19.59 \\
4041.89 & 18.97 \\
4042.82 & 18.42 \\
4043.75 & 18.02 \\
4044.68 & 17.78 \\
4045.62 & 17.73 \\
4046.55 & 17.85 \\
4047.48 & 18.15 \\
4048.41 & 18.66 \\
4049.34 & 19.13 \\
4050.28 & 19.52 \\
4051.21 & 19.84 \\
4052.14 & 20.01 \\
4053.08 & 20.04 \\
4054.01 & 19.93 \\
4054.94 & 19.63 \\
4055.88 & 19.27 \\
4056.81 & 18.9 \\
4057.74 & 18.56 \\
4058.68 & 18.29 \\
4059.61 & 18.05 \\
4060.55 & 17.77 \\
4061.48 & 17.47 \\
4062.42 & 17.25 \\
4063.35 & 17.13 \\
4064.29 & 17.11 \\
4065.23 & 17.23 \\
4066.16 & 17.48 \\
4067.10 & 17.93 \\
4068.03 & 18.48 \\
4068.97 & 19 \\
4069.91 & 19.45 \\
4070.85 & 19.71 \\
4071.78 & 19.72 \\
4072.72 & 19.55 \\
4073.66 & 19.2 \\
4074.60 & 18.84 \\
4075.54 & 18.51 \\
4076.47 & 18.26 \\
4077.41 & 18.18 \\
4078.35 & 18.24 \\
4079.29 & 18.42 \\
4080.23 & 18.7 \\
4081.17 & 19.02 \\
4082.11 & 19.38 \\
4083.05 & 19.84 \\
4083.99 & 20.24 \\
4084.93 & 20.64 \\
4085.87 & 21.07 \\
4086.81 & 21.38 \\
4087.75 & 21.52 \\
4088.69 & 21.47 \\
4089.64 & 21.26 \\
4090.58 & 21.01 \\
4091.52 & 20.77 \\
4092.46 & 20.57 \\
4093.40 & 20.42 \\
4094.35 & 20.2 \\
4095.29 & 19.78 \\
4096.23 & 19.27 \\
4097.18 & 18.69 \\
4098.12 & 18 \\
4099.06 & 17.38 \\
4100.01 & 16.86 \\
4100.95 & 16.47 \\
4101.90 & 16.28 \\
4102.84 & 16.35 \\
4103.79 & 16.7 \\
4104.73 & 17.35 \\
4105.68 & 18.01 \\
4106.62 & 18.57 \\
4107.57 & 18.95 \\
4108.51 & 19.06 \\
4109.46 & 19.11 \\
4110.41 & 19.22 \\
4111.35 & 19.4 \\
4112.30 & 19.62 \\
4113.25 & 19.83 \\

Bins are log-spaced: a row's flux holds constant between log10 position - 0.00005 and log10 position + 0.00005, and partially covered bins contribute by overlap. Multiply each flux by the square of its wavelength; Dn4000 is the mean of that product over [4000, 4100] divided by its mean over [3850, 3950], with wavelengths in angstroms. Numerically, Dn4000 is 1.9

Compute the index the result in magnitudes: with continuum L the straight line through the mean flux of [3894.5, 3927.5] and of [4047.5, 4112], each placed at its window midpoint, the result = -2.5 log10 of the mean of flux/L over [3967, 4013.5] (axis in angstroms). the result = 0.03 mag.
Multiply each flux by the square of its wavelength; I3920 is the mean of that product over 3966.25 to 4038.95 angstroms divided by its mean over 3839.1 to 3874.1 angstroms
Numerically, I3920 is 2.0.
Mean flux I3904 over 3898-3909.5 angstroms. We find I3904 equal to 12.7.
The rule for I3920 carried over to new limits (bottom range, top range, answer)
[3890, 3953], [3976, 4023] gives 1.61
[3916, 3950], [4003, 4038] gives 2.00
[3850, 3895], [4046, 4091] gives 2.17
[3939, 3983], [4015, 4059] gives 1.73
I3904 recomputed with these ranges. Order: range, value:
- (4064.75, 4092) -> 19.5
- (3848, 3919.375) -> 11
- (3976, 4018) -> 17.5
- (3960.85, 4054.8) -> 16.6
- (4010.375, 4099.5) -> 19.1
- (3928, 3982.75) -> 10.3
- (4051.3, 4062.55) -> 18.8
